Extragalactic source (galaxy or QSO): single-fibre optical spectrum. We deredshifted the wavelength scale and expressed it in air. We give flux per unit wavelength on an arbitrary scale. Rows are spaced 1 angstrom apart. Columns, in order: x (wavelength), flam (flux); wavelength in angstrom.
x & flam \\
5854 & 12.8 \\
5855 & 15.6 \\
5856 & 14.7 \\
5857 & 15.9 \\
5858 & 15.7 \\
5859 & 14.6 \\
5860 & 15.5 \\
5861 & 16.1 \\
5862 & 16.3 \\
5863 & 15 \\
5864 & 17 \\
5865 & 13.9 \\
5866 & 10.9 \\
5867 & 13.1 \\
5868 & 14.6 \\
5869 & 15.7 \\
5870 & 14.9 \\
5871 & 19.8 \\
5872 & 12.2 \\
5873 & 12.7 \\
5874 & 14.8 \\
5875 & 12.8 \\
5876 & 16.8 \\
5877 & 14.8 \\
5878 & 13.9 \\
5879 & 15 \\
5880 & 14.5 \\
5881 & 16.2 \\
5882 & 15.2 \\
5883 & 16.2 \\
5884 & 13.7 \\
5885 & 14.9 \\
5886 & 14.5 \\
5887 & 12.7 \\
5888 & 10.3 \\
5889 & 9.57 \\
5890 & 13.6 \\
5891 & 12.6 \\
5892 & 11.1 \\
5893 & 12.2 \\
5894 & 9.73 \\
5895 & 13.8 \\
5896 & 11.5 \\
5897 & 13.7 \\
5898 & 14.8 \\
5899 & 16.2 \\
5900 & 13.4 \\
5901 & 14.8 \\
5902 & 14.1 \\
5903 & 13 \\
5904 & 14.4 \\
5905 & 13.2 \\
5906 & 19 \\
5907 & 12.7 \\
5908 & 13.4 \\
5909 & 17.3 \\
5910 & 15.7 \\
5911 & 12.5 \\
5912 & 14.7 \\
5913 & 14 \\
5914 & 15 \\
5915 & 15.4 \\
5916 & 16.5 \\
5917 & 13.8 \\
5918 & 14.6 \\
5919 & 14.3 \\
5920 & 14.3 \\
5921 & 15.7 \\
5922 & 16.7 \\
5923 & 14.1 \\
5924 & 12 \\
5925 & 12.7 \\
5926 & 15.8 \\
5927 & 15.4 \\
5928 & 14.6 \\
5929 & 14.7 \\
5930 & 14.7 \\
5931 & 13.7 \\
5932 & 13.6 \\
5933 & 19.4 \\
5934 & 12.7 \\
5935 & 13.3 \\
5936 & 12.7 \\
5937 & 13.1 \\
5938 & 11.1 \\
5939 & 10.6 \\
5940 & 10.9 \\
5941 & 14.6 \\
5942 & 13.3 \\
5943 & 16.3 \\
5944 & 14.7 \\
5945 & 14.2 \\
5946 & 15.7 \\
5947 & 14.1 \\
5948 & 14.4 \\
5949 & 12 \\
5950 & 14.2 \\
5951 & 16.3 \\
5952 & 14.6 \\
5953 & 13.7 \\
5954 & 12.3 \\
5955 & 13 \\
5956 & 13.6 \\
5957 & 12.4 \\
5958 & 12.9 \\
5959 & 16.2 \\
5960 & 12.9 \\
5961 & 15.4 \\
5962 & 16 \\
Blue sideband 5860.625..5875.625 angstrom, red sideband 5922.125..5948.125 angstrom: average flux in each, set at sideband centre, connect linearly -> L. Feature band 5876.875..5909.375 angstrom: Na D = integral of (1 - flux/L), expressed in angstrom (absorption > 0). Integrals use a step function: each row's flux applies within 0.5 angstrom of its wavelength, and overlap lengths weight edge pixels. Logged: 1.4 angstrom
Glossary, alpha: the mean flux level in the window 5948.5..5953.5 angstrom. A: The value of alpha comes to 14.2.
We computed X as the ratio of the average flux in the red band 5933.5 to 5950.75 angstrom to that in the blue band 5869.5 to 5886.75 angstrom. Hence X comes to 0.9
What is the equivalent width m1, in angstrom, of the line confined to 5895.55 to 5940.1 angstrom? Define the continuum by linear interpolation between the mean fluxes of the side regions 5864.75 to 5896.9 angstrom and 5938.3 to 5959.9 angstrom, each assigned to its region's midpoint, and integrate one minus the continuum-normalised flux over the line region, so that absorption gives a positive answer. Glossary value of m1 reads -1.7 angstrom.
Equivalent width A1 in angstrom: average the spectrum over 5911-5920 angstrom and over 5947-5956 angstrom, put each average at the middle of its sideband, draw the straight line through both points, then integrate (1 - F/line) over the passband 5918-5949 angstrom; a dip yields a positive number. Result 0.3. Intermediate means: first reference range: 14.6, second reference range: 13.8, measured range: 14.1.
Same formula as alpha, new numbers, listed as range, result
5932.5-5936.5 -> 14.5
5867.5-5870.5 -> 15.1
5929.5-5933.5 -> 15.3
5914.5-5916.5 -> 15.9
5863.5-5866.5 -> 13.9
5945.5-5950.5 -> 14.1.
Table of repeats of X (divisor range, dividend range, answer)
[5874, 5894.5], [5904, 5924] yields 1.09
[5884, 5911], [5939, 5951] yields 1.03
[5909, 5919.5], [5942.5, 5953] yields 0.99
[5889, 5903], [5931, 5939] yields 1.03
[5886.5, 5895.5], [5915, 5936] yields 1.24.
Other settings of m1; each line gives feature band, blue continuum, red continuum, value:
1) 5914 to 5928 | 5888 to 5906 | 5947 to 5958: -1.4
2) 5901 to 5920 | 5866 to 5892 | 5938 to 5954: -0.9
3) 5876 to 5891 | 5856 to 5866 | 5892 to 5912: 0.6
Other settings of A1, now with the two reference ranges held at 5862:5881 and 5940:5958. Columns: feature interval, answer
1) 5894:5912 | 0.2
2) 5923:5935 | -0.2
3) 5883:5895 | 1.7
